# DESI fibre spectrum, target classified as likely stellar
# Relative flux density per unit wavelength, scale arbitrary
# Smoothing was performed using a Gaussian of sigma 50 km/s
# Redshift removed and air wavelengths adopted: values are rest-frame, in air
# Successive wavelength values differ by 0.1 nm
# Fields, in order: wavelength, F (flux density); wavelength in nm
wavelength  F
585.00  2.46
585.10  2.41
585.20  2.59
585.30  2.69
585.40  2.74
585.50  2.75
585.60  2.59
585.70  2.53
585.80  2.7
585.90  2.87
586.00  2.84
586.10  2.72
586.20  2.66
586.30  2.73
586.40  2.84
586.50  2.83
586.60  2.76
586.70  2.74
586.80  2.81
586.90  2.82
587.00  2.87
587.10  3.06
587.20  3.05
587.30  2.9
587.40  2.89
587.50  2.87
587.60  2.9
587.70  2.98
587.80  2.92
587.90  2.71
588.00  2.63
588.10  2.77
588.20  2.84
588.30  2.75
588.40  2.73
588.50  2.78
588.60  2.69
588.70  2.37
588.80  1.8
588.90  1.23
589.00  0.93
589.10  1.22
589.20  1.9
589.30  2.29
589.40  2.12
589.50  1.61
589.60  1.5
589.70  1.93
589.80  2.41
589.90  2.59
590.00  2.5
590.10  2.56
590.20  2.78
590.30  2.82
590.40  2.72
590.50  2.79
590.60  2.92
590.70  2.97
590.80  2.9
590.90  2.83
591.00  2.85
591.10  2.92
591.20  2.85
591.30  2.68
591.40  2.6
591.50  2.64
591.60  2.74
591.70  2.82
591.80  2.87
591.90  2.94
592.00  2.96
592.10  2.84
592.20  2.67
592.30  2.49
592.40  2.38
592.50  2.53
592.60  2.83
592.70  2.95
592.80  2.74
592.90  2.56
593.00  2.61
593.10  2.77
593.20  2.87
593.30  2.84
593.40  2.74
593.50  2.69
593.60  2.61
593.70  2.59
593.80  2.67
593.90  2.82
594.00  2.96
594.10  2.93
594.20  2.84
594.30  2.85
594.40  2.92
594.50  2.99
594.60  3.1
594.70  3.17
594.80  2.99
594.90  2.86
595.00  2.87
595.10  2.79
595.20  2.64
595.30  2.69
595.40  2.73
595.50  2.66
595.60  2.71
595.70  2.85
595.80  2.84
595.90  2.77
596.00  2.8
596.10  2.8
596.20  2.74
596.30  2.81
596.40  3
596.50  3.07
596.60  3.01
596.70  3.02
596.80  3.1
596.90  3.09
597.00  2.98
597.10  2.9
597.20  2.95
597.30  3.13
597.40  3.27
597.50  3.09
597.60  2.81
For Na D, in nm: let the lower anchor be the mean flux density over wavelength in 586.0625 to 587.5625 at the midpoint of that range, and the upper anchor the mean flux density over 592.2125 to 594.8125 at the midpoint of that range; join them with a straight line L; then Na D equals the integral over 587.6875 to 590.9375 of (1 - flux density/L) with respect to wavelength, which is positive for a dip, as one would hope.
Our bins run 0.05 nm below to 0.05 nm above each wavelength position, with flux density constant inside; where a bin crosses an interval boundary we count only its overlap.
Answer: 0.48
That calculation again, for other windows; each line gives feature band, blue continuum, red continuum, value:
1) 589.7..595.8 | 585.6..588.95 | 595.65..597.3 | 0.16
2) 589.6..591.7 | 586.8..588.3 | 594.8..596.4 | 0.12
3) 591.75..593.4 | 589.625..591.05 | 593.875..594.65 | 0.04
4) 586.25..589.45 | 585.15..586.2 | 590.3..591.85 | 0.22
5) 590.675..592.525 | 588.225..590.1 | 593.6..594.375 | -0.24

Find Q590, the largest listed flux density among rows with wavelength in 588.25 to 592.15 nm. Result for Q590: 2.97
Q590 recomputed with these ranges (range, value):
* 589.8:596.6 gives 3.17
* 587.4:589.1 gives 2.98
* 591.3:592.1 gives 2.96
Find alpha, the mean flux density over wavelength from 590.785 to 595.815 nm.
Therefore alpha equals 2.79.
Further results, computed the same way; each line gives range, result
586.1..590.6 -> 2.52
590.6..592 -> 2.82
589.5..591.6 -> 2.62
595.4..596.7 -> 2.84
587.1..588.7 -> 2.82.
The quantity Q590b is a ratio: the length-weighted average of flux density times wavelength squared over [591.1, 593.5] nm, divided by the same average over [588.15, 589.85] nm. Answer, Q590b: 1.34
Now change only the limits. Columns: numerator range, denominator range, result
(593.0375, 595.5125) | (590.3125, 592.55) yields 1.03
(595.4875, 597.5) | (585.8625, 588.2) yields 1.07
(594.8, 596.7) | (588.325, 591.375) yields 1.21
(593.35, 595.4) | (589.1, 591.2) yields 1.16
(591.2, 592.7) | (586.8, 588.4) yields 0.97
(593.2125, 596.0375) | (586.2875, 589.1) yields 1.10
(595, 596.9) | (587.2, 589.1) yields 1.16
